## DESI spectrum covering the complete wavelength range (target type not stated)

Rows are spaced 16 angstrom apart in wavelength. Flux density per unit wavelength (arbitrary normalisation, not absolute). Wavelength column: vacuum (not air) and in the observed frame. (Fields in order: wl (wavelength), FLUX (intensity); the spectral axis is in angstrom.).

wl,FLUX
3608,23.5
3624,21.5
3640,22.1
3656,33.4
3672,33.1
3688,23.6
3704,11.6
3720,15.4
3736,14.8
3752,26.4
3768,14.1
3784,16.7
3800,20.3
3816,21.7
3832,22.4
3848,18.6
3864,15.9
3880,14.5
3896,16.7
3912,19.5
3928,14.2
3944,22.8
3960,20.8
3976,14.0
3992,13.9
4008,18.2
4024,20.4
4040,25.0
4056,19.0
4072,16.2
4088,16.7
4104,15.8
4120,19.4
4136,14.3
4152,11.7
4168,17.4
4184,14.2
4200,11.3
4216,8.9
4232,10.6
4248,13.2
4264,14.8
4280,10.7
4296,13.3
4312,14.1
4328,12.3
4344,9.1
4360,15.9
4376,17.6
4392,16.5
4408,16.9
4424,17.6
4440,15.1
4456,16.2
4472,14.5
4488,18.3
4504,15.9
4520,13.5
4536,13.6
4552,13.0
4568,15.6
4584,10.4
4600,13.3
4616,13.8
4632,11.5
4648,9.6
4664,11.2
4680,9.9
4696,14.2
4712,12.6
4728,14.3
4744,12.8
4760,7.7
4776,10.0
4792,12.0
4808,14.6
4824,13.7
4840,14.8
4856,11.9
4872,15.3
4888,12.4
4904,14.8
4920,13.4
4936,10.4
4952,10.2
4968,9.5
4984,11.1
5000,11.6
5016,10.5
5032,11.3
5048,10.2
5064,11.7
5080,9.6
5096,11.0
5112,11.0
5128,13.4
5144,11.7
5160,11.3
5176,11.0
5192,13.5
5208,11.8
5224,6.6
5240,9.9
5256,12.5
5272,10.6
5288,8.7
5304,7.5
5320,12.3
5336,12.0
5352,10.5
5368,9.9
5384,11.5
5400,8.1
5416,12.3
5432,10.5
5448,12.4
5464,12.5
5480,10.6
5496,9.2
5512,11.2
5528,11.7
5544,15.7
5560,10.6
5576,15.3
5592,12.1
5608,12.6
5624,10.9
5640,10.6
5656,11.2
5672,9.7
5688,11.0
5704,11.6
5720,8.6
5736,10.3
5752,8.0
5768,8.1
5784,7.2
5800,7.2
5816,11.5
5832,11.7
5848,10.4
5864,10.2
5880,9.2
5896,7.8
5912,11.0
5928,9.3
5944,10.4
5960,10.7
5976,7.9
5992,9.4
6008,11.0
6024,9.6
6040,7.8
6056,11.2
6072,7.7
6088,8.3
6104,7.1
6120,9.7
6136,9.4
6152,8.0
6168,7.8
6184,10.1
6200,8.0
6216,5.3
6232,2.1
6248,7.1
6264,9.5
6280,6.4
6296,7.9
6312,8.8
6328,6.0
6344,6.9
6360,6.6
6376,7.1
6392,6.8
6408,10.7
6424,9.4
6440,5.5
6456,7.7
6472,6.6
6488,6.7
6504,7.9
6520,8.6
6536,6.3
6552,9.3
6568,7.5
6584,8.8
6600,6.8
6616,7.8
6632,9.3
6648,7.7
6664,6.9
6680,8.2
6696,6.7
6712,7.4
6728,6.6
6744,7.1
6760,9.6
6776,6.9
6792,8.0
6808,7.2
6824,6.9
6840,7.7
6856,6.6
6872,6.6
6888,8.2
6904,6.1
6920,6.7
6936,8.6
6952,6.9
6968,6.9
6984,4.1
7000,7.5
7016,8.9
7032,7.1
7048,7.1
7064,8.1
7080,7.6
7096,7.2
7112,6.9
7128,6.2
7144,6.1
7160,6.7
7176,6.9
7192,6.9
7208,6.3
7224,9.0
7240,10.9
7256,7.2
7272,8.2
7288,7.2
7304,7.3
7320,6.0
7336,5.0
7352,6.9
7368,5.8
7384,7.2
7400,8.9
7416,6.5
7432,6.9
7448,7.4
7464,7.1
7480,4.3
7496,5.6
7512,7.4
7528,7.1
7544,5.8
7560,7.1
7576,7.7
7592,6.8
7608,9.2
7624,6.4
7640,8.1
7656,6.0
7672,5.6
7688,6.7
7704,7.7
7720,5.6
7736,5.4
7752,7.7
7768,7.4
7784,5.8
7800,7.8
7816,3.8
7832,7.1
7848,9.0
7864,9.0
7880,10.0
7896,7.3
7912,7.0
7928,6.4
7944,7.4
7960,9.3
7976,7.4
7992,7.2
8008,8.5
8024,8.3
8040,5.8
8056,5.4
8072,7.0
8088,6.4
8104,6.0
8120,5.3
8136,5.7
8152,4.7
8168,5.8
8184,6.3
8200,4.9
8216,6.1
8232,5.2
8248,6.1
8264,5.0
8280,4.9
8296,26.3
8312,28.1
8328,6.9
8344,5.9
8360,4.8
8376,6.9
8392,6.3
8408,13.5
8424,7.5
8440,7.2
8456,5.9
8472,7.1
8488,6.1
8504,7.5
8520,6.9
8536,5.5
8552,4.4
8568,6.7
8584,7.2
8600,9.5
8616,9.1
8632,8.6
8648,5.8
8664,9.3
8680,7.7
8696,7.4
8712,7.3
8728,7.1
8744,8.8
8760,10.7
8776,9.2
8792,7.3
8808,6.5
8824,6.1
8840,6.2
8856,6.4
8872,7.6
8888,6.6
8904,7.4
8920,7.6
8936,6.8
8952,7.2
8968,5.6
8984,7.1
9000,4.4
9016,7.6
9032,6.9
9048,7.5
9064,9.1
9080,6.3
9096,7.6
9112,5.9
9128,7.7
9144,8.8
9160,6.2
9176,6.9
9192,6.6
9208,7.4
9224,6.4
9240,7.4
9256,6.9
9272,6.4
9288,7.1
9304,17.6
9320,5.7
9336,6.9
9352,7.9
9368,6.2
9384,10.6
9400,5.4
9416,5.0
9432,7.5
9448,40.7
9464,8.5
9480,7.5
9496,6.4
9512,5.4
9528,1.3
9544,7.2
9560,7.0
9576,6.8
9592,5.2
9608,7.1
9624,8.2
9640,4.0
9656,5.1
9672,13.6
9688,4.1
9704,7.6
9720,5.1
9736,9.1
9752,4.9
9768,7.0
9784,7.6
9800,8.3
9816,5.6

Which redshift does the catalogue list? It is 1.227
